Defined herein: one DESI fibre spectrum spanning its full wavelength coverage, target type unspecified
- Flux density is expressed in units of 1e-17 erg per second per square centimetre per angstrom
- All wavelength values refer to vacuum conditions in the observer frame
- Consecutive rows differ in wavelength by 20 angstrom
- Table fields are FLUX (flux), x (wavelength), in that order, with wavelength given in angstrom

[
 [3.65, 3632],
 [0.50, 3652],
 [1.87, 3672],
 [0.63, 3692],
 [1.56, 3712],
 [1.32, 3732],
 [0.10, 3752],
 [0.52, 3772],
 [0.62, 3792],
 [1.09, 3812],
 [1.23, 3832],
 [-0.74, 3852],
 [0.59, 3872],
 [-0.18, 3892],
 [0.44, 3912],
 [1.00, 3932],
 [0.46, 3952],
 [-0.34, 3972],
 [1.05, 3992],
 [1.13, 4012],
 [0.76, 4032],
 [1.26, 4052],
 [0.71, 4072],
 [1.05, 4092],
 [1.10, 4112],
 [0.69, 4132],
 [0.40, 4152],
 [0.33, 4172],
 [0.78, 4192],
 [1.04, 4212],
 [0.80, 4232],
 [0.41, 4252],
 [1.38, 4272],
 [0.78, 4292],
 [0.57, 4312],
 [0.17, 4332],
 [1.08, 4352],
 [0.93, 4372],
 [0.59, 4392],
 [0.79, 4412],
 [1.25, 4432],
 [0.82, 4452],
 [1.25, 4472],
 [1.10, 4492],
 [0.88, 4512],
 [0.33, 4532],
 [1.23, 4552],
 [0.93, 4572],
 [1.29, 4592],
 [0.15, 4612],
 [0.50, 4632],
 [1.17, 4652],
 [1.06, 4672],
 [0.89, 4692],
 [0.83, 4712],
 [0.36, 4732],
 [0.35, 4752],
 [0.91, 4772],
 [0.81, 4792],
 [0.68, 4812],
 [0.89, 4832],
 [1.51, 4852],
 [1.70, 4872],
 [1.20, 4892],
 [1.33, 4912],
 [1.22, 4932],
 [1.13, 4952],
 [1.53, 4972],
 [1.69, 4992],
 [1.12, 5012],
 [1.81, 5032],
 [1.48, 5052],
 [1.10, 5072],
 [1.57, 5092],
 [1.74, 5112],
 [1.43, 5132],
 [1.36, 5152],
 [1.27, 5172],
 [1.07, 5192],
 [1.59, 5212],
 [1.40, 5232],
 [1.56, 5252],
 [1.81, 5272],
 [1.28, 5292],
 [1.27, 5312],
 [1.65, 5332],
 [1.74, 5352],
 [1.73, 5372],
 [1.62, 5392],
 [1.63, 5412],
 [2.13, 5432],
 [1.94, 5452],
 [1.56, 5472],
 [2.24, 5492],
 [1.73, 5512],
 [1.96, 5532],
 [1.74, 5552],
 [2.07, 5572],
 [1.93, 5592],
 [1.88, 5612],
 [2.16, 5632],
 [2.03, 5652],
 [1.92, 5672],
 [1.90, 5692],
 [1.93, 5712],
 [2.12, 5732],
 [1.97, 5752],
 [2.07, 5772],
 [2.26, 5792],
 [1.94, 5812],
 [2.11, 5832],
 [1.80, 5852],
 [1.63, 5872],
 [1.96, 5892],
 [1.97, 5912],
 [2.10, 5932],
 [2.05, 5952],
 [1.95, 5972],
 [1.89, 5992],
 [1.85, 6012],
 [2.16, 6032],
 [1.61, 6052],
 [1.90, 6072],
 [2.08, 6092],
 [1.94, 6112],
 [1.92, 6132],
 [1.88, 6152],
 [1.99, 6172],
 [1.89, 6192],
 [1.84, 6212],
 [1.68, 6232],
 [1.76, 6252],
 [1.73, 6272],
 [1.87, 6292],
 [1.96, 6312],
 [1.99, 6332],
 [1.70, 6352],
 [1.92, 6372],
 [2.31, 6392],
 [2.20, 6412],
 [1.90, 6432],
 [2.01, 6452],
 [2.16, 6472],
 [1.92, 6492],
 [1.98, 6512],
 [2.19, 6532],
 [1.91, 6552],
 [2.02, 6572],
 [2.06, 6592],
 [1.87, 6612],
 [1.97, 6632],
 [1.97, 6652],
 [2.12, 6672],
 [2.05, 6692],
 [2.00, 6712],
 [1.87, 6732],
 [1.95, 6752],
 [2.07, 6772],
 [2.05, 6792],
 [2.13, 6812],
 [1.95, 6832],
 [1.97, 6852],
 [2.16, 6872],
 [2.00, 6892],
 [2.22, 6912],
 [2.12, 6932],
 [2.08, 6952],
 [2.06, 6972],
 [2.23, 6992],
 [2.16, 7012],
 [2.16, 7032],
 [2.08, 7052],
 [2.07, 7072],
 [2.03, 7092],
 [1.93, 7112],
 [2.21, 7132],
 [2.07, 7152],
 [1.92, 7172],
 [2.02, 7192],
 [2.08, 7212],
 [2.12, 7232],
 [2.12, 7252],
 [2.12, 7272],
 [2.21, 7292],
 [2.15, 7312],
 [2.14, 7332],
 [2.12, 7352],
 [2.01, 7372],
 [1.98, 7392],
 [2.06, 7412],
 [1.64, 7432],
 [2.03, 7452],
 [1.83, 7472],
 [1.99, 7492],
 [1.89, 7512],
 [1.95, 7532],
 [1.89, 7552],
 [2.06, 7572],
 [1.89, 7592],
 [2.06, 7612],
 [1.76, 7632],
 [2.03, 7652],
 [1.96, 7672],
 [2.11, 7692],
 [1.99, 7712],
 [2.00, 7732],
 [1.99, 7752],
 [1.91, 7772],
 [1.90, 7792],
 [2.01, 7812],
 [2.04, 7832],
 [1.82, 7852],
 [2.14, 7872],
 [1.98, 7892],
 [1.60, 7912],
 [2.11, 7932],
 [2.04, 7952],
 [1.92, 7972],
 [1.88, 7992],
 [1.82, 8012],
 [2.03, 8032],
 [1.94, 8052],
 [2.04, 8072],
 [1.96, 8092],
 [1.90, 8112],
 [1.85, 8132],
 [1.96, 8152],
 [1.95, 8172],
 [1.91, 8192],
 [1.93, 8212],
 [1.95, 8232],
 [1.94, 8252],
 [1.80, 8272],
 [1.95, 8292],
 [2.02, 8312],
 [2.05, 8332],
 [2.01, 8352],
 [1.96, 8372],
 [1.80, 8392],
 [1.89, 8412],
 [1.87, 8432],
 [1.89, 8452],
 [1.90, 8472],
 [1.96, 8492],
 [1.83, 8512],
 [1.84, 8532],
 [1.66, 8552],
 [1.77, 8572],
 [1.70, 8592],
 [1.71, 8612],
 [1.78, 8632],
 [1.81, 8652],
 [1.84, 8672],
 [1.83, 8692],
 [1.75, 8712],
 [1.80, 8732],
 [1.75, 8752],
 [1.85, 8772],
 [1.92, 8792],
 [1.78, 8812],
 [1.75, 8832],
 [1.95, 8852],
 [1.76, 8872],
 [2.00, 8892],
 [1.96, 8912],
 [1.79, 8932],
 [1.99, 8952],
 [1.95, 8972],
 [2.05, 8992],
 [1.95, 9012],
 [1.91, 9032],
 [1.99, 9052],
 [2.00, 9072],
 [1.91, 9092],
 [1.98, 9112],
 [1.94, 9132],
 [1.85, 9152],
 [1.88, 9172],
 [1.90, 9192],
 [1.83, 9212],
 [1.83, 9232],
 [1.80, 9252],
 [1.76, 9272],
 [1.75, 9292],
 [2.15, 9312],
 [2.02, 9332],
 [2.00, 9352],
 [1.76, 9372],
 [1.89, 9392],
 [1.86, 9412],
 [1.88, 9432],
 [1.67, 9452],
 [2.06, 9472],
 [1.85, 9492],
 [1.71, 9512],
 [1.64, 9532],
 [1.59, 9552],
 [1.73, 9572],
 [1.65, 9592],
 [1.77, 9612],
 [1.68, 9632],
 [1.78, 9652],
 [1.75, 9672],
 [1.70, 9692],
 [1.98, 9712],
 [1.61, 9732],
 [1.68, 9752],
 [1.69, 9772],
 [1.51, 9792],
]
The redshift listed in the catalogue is 0.206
